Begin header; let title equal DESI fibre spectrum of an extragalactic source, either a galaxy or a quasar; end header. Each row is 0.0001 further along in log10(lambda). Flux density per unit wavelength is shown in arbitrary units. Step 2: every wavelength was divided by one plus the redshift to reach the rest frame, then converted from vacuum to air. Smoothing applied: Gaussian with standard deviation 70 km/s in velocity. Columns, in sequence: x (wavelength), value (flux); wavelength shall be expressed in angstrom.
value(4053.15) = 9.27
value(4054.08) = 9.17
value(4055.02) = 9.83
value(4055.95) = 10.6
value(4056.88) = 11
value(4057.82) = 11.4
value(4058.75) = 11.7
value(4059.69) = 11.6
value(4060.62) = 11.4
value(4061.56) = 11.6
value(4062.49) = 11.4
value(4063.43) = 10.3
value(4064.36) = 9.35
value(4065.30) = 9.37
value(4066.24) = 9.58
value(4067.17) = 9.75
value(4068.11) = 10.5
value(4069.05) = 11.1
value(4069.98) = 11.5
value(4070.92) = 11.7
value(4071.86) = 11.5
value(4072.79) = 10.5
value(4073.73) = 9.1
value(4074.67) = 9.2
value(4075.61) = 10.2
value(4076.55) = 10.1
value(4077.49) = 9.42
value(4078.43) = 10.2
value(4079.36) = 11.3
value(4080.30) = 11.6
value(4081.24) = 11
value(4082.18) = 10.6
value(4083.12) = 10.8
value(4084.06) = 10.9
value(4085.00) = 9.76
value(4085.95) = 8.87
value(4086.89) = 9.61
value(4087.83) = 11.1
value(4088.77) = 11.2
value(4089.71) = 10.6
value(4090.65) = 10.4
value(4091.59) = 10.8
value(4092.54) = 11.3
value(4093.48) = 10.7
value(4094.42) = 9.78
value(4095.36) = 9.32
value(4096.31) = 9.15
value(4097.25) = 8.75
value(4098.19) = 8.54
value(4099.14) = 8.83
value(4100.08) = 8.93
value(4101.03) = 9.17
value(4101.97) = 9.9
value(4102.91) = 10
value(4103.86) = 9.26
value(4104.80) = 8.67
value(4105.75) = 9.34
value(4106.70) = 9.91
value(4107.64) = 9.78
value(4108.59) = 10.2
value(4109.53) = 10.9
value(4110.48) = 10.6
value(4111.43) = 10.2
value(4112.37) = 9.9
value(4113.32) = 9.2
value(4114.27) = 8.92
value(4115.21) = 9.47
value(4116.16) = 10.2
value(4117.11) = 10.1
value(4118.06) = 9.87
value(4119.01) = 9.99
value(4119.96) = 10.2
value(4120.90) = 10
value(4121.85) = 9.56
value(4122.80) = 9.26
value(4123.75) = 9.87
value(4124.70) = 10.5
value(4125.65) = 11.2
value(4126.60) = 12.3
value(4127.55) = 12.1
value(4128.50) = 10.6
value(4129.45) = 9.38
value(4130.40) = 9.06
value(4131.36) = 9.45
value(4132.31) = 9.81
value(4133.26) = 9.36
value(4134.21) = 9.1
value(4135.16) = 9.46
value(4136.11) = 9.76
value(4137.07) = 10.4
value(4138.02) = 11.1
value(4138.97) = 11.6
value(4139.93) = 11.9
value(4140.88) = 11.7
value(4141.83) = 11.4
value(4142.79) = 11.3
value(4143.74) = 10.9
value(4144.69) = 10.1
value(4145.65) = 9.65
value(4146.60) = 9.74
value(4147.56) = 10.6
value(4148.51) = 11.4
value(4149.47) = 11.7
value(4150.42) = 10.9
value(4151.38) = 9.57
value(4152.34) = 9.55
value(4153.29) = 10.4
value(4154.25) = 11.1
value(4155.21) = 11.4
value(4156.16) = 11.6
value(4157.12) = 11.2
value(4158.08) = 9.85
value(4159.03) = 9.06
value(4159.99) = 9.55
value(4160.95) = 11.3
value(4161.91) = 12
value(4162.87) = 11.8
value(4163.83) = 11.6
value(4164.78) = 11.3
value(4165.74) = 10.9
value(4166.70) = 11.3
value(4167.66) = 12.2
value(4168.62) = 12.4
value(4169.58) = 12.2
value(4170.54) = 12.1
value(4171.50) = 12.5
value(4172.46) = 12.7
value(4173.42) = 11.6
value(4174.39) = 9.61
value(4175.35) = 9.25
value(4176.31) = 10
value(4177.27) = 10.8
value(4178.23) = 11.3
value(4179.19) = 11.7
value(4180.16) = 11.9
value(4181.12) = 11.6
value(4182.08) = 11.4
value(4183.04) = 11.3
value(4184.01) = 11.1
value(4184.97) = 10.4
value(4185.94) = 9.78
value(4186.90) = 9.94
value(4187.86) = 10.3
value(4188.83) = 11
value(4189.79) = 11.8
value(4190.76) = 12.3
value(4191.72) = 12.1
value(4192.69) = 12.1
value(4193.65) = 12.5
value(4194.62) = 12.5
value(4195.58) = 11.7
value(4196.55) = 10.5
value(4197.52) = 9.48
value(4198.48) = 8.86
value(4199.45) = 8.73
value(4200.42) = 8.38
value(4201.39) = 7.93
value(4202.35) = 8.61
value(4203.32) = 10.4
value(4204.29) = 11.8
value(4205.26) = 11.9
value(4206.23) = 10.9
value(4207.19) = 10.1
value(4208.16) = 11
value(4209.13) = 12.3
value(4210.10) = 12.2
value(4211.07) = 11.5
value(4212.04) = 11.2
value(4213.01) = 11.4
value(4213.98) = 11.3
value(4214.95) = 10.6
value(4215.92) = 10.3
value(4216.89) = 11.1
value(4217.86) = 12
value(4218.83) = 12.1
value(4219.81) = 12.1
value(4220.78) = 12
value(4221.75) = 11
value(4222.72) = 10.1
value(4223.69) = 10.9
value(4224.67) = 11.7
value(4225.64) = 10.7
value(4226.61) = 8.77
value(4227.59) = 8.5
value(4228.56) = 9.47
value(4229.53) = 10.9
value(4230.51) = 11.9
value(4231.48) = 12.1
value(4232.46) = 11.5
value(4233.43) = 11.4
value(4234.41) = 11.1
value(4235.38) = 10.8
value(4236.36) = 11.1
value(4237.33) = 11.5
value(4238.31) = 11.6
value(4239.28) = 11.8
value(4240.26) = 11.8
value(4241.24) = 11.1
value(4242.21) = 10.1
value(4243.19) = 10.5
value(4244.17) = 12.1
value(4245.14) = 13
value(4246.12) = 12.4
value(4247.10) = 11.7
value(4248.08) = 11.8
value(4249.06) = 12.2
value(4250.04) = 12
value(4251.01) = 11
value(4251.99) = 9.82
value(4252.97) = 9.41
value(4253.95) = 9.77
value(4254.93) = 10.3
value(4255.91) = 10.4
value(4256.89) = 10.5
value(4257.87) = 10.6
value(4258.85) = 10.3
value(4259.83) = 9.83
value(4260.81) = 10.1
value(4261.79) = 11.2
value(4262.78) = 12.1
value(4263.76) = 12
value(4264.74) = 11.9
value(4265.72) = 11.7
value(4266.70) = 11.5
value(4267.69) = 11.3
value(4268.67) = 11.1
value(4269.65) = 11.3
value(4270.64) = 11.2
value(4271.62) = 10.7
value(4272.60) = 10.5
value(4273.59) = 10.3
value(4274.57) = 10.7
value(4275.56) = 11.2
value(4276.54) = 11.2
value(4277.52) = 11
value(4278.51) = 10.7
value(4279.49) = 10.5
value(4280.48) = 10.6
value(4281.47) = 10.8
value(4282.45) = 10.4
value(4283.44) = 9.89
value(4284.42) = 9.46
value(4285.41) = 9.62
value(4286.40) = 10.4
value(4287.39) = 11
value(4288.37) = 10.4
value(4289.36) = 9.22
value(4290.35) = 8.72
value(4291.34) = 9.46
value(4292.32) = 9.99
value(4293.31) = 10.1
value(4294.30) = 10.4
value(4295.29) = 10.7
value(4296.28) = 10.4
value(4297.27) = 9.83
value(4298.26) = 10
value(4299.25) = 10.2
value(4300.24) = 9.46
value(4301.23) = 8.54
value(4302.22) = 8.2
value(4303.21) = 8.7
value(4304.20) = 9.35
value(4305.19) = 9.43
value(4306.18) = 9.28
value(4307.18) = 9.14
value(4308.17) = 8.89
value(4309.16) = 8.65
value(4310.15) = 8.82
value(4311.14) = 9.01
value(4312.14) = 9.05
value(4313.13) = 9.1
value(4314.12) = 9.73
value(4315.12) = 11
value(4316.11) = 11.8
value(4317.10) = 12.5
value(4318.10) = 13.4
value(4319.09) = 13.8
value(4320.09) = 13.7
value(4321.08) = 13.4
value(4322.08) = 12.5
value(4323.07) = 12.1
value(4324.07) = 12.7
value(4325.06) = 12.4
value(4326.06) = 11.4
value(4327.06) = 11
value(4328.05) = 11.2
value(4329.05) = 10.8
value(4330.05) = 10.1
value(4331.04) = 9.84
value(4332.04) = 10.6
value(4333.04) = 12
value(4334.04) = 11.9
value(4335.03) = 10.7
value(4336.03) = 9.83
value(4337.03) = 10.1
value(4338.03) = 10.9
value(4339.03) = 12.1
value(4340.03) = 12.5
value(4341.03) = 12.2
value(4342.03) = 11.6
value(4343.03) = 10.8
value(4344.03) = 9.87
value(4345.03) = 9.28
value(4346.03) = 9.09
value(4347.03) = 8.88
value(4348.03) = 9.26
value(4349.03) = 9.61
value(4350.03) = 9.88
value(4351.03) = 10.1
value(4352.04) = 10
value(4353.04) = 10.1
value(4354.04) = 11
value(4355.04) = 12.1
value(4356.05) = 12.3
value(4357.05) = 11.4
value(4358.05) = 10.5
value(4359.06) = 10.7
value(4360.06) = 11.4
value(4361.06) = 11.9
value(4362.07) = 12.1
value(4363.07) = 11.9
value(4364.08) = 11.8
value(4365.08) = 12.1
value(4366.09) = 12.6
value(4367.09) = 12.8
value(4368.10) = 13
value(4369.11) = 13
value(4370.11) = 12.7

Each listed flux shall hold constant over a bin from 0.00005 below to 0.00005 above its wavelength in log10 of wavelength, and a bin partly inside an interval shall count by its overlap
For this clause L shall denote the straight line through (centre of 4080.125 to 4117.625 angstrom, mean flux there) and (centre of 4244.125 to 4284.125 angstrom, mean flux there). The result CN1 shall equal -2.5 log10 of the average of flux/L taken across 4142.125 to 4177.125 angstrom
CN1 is -0.06 mag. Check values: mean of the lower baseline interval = 9.94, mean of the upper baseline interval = 11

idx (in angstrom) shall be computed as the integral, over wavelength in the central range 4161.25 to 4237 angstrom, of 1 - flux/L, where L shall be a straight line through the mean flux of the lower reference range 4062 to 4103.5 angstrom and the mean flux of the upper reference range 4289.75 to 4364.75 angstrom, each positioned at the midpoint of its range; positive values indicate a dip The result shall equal -4.8 angstrom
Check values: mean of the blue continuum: 10.2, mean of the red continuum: 10.6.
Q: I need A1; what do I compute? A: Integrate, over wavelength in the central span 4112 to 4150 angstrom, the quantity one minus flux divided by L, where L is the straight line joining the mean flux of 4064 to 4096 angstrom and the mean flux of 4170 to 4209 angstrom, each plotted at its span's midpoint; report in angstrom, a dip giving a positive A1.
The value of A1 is 1.1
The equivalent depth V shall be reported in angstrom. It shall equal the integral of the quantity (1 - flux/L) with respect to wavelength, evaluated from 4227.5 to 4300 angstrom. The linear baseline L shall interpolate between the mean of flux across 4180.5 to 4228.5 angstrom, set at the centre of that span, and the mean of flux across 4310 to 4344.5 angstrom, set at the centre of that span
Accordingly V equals 1.8 angstrom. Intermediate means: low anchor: 10.9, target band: 10.8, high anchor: 11.3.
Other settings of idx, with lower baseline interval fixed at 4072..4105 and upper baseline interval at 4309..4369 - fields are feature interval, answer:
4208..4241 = -1.69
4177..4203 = -0.67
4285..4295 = 0.89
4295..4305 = 1.33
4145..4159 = -0.36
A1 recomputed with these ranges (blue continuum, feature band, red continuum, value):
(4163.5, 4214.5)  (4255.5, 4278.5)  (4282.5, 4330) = -0.8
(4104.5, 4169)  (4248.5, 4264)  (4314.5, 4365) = 0.3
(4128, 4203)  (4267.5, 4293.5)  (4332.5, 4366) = 1.0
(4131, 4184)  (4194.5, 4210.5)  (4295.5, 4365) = 0.7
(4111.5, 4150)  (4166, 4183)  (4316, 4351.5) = -1.5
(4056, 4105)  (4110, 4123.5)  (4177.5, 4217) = 0.8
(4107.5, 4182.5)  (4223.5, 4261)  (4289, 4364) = -1.1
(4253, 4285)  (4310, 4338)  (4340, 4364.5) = -1.3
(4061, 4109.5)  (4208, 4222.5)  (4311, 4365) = -1.1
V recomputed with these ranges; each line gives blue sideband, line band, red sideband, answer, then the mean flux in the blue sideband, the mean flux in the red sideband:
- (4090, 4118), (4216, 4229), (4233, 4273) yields 0.1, 9.74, 11.1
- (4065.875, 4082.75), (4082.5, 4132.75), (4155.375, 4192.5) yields 3.6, 10.5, 11.2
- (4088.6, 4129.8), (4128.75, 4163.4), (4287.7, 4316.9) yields -2.1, 9.97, 9.61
